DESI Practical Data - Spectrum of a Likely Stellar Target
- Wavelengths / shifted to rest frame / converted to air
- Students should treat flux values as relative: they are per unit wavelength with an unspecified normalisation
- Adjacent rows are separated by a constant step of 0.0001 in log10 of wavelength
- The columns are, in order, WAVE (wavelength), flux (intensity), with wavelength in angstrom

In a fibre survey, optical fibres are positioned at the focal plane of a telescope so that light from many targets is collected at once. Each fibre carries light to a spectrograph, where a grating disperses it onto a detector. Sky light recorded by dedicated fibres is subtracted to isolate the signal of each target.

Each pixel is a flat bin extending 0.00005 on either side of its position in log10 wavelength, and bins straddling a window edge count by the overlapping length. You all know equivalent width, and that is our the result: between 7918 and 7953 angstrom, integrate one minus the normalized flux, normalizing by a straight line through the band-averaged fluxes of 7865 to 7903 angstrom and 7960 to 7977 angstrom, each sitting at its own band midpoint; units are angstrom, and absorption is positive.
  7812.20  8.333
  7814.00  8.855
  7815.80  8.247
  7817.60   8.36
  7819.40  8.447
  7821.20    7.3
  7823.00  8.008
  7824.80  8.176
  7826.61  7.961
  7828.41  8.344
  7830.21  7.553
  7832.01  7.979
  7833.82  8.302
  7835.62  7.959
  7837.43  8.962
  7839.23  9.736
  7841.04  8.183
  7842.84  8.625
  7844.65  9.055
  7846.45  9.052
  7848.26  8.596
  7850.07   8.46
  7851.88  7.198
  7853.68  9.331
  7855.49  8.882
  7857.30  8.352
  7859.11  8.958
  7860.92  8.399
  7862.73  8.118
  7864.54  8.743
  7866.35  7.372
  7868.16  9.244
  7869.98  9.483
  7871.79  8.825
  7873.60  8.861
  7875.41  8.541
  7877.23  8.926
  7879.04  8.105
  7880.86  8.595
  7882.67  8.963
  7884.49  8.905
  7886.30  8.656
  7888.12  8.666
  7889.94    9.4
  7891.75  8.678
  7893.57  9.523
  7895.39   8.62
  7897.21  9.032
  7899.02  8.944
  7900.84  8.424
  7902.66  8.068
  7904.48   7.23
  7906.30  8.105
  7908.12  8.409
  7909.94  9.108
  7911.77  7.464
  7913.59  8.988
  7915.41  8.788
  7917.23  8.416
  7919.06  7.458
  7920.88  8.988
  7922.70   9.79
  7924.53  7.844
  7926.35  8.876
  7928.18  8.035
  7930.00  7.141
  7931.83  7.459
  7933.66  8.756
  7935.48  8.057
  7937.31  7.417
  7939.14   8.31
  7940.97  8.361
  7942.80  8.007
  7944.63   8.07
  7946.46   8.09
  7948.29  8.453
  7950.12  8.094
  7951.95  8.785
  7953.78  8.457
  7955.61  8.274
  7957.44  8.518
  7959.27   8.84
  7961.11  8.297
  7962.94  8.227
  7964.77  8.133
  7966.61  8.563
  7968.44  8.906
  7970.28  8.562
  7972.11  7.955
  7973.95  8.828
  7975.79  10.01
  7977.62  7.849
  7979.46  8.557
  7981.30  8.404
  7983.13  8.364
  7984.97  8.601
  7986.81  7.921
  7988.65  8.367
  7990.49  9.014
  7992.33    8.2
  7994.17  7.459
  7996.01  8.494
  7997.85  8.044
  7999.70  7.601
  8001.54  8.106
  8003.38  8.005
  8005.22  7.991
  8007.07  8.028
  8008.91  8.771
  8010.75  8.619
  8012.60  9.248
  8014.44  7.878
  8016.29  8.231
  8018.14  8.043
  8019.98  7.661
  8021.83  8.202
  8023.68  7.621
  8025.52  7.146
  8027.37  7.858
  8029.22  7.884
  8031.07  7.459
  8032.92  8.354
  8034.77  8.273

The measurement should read 1.8 angstrom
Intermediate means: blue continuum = 8.76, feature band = 8.21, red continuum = 8.6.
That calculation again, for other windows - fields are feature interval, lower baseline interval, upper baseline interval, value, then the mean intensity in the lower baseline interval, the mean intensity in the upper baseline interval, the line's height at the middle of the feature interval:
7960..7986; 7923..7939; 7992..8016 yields -1.3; 8.03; 8.19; 8.12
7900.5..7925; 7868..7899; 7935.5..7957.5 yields 0.6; 8.88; 8.22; 8.57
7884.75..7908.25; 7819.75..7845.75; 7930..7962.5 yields -1.0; 8.31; 8.22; 8.26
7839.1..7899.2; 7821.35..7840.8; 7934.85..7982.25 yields -3.1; 8.25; 8.39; 8.29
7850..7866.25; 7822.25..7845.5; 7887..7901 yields 0.3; 8.37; 8.93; 8.6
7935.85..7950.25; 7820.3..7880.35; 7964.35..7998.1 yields 0.6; 8.47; 8.45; 8.45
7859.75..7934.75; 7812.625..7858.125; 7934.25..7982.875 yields -1.3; 8.4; 8.39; 8.39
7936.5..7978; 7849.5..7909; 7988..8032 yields -0.6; 8.61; 8.08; 8.29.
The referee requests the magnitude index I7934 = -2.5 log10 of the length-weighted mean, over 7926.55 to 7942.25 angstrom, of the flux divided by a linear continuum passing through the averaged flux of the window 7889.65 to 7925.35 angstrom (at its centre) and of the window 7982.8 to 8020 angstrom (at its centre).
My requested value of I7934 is 0.06 mag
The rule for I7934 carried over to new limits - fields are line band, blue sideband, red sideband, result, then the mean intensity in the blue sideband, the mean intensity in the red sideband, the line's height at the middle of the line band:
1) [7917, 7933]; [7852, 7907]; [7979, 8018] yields 0.04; 8.65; 8.27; 8.5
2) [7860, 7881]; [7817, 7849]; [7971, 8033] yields -0.03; 8.37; 8.2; 8.33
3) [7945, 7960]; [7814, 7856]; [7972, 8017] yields -0.01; 8.39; 8.35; 8.36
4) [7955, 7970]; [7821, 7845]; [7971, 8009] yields -0.02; 8.31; 8.3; 8.3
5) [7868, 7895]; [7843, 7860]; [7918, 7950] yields -0.05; 8.65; 8.18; 8.48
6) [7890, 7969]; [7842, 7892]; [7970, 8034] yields 0.01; 8.68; 8.21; 8.46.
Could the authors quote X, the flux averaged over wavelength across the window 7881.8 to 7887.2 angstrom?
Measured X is 8.84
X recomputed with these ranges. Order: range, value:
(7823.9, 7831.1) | 8.01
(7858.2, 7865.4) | 8.55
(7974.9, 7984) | 8.64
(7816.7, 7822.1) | 8.04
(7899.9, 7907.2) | 7.96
